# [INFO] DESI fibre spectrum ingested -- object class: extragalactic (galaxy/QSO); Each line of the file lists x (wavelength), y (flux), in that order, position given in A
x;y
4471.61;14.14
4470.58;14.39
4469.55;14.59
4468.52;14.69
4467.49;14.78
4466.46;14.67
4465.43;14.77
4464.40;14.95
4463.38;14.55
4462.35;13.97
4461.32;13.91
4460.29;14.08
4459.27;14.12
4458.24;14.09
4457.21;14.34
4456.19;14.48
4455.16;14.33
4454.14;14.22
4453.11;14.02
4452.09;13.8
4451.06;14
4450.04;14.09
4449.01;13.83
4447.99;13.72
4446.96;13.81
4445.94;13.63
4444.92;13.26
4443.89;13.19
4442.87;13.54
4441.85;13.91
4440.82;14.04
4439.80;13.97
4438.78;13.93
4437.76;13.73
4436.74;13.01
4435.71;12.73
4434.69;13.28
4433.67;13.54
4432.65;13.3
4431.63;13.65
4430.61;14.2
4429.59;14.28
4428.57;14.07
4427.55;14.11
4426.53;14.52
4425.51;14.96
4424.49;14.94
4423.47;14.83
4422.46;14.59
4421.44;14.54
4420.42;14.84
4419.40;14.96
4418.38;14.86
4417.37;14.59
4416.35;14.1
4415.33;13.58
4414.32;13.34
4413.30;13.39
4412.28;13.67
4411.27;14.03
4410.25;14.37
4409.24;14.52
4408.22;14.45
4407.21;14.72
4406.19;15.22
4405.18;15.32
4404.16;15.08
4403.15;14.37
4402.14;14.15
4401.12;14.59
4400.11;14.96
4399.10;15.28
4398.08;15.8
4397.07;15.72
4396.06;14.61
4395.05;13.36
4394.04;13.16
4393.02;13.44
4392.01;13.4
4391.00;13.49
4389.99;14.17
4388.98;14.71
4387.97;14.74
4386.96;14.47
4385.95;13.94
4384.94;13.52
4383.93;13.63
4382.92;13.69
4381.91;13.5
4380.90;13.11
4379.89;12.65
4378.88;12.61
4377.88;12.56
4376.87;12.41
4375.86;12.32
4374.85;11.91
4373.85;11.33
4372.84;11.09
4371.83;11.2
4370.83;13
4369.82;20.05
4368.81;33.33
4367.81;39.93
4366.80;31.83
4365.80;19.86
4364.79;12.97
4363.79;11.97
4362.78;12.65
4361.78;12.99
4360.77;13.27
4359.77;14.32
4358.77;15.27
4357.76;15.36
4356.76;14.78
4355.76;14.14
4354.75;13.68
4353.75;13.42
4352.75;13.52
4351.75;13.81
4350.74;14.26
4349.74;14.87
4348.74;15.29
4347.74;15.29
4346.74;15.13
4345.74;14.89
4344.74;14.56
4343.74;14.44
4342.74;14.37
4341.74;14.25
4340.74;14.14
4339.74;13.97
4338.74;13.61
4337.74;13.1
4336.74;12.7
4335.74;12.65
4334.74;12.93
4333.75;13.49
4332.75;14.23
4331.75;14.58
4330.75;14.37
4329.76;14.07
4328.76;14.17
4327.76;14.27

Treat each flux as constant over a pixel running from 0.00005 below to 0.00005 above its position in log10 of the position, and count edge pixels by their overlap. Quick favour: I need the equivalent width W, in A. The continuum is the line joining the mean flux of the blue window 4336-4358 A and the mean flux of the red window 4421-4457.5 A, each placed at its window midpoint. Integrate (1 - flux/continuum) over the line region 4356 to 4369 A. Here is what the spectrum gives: -4.1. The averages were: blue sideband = 14.2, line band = 18.7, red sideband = 14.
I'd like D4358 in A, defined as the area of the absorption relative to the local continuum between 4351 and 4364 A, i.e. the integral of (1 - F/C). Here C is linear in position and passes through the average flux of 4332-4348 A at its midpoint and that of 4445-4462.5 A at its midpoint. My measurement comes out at 0.1 A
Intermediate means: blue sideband 14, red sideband 14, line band 13.8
